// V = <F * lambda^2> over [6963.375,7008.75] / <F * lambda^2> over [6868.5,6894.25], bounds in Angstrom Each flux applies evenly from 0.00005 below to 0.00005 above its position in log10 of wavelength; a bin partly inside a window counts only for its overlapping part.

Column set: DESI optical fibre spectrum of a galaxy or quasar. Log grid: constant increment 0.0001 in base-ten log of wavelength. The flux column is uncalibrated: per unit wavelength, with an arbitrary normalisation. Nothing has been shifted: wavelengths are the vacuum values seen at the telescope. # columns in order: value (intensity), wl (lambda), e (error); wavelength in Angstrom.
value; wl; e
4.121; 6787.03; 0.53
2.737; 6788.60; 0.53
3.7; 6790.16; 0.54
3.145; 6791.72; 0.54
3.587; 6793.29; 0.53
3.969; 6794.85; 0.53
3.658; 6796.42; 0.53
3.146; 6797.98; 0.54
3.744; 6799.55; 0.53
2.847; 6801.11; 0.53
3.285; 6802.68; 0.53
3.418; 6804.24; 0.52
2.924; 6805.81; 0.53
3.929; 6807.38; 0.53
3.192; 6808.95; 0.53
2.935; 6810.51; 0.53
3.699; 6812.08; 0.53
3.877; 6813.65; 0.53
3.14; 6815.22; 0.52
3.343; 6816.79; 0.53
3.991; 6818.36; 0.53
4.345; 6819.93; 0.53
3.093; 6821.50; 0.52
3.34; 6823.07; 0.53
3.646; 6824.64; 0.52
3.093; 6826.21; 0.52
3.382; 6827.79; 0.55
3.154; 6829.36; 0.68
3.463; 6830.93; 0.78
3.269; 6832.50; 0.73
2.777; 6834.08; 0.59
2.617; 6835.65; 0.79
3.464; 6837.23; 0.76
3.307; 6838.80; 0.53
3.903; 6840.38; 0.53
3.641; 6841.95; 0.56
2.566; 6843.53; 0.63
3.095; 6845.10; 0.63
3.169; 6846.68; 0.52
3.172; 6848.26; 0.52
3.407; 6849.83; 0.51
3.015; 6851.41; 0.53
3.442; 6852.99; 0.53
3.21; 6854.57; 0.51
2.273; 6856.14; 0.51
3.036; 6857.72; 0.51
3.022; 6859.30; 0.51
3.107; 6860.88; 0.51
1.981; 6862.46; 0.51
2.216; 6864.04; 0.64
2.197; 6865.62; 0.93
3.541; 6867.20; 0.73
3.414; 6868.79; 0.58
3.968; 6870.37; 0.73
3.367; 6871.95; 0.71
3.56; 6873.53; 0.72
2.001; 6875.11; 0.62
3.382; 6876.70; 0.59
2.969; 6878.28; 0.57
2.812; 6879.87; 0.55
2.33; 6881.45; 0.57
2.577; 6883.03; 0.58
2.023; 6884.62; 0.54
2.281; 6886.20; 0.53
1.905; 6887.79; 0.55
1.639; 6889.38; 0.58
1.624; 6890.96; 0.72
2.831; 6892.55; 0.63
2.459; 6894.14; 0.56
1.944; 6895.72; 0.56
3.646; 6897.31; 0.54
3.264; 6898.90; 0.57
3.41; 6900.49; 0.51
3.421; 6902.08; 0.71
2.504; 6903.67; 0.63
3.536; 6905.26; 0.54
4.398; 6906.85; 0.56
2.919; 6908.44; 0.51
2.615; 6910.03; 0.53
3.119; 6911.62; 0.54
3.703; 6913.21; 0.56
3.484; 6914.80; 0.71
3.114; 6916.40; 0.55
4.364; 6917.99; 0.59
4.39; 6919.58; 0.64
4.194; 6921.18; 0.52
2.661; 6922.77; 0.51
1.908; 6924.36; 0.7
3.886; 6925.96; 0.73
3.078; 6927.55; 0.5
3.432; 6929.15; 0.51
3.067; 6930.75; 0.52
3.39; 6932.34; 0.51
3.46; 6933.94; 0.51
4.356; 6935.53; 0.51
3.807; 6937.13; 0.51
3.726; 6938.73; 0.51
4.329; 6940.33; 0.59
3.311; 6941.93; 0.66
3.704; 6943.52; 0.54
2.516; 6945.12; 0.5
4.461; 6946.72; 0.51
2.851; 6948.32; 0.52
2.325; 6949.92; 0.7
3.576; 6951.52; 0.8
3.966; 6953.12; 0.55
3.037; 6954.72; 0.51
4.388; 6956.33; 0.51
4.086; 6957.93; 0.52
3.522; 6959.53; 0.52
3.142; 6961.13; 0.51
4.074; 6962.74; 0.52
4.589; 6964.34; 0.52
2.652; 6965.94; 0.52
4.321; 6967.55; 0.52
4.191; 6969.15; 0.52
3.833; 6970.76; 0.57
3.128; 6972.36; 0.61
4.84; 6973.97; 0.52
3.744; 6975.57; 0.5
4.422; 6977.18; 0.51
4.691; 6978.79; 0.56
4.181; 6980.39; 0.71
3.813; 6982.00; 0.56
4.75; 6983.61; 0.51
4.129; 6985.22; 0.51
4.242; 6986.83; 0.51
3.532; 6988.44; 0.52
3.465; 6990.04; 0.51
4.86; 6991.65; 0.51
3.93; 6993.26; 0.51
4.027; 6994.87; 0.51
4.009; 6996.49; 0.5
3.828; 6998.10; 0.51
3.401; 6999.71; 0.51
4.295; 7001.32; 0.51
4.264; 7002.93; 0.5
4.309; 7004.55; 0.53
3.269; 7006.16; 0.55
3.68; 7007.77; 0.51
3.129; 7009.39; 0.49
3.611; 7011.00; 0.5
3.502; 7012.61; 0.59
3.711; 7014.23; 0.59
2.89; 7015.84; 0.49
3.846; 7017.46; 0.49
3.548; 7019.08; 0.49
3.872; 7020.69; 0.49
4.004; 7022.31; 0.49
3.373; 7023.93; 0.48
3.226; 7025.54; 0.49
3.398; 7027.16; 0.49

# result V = 1.6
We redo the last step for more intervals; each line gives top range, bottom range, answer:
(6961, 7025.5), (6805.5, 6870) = 1.26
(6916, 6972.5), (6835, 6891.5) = 1.28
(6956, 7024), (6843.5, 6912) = 1.40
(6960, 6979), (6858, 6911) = 1.43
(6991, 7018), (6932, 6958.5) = 1.07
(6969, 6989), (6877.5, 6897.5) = 1.80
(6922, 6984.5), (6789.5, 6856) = 1.14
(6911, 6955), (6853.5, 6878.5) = 1.20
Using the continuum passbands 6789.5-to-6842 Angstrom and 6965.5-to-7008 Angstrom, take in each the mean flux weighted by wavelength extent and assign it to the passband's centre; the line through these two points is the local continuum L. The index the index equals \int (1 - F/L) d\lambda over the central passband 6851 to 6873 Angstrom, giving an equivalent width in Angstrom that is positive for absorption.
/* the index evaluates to 3.6 Angstrom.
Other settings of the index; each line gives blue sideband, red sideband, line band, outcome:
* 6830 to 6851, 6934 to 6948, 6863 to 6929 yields 9.63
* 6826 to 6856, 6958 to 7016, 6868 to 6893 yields 5.30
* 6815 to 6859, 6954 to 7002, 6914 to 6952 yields 2.73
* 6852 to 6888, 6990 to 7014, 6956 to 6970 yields -1.28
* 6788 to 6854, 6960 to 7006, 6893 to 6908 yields 2.09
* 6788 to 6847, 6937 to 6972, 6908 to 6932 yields 1.60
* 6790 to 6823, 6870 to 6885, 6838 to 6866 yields 0.97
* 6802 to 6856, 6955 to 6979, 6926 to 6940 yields 0.74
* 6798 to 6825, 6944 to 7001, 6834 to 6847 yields 1.20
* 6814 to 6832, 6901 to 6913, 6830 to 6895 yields 9.41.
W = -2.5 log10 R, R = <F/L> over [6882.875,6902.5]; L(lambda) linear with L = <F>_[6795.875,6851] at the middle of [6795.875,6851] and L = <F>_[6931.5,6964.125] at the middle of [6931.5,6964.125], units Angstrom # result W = 0.36 mag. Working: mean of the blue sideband 3.34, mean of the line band 2.52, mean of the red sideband 3.62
